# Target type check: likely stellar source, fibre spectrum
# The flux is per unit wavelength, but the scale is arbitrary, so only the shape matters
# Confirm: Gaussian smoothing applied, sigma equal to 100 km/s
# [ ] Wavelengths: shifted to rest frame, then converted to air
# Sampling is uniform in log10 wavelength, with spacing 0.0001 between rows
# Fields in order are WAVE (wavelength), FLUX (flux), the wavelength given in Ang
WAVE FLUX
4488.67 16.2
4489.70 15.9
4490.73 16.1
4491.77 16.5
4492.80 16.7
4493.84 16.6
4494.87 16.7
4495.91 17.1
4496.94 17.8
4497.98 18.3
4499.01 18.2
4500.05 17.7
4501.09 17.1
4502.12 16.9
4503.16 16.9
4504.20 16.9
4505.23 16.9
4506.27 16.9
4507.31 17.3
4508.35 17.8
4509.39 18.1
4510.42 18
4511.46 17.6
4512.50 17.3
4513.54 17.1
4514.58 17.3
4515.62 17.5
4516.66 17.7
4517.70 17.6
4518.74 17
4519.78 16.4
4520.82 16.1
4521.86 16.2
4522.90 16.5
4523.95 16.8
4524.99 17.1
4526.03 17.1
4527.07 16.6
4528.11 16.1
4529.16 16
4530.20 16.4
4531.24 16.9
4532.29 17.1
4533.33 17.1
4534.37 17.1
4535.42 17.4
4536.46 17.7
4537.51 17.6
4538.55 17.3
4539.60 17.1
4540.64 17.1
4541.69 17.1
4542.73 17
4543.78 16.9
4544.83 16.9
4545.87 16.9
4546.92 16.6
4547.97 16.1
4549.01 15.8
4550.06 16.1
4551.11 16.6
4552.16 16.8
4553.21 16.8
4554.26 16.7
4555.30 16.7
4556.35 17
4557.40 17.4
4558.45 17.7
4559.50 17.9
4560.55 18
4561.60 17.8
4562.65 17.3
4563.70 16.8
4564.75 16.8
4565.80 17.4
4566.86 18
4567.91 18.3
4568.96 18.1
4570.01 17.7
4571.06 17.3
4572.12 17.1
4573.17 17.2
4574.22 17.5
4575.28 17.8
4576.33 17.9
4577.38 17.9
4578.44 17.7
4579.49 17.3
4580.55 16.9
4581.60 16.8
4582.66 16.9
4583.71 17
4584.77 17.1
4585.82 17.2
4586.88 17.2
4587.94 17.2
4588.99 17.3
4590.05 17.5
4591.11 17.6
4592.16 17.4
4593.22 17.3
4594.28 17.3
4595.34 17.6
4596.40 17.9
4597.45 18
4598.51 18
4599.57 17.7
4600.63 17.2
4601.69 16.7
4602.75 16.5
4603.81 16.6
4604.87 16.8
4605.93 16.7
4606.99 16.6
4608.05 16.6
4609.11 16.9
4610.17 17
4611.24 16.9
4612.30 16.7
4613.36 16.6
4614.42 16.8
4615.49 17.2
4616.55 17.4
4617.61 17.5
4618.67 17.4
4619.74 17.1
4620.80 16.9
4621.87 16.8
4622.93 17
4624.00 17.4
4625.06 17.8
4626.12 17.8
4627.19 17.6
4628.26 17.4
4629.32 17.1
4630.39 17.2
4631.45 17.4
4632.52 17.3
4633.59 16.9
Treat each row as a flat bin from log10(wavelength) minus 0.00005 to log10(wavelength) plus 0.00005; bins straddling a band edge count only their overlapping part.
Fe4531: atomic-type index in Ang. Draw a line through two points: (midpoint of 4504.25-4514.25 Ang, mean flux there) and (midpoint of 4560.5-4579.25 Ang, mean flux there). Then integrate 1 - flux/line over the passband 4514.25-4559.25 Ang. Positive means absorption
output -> 1.6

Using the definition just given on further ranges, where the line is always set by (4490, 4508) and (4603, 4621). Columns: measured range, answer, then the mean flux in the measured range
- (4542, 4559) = 0.3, 16.8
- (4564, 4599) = -1.0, 17.5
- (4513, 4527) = 0.1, 16.9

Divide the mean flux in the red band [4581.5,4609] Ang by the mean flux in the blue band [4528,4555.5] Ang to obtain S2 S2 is 1.02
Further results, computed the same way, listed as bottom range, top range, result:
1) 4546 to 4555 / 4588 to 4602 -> 1.06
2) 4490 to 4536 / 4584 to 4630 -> 1.01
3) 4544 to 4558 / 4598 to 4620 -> 1.02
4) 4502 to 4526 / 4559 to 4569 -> 1.03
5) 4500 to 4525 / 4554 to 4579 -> 1.02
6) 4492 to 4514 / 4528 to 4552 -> 0.97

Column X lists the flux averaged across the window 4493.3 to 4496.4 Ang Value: 16.8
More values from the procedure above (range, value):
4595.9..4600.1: 17.9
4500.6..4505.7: 17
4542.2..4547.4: 16.9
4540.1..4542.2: 17.1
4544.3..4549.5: 16.5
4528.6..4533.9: 16.7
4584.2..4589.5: 17.2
